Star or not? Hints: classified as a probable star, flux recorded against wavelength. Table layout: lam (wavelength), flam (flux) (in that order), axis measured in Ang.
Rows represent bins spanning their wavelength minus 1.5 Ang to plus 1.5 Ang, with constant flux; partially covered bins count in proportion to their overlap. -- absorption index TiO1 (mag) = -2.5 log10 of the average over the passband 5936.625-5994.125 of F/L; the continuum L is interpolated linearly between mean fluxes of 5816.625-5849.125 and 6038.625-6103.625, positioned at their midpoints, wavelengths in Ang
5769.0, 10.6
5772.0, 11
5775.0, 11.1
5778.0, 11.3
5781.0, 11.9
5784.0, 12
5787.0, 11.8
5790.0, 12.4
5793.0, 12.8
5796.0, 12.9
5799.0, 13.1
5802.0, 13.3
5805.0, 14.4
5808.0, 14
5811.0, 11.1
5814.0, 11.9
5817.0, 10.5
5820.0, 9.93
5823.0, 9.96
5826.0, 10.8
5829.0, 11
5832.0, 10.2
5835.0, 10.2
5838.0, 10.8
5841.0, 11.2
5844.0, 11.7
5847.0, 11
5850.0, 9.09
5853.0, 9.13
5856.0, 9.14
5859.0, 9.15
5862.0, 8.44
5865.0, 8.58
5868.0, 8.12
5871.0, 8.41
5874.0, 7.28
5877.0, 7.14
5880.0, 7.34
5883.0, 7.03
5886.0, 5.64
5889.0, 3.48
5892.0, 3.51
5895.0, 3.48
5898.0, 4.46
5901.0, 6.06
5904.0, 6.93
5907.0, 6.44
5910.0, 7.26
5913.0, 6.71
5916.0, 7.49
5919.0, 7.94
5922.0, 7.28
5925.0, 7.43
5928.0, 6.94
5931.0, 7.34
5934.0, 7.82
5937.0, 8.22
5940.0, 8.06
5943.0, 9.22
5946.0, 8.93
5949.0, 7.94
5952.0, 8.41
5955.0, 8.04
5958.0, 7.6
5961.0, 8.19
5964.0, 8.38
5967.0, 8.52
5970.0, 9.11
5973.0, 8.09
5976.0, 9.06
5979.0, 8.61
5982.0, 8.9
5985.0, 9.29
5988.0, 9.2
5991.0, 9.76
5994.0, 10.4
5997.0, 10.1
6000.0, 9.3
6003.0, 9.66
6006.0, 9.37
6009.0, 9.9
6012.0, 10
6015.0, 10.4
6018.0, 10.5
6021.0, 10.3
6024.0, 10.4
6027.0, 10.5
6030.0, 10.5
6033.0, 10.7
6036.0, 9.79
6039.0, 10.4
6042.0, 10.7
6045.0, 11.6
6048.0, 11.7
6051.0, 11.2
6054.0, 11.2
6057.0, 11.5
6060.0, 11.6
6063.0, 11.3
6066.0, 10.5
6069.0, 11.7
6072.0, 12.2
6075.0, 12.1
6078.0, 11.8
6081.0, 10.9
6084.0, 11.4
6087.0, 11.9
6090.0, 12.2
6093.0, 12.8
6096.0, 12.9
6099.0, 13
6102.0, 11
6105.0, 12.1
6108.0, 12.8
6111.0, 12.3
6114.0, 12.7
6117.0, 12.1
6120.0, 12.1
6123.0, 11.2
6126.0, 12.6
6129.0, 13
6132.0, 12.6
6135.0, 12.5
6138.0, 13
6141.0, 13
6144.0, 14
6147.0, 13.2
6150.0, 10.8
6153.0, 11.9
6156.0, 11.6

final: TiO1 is 0.28 mag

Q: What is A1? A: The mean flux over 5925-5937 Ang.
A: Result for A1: 7.48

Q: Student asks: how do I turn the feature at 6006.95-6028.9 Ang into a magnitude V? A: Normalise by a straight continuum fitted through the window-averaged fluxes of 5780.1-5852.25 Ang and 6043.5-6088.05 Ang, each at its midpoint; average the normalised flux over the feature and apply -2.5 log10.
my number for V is 0.12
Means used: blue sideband 11.6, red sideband 11.5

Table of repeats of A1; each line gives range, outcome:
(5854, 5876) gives 8.43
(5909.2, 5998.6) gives 8.35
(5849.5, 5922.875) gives 6.99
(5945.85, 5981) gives 8.39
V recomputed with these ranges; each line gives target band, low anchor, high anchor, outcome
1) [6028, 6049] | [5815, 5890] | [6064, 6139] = 0.06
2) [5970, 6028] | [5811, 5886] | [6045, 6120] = 0.14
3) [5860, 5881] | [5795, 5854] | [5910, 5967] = 0.24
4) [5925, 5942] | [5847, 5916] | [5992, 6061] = 0.08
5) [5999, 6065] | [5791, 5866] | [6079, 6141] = 0.13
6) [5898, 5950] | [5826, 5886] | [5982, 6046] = 0.27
